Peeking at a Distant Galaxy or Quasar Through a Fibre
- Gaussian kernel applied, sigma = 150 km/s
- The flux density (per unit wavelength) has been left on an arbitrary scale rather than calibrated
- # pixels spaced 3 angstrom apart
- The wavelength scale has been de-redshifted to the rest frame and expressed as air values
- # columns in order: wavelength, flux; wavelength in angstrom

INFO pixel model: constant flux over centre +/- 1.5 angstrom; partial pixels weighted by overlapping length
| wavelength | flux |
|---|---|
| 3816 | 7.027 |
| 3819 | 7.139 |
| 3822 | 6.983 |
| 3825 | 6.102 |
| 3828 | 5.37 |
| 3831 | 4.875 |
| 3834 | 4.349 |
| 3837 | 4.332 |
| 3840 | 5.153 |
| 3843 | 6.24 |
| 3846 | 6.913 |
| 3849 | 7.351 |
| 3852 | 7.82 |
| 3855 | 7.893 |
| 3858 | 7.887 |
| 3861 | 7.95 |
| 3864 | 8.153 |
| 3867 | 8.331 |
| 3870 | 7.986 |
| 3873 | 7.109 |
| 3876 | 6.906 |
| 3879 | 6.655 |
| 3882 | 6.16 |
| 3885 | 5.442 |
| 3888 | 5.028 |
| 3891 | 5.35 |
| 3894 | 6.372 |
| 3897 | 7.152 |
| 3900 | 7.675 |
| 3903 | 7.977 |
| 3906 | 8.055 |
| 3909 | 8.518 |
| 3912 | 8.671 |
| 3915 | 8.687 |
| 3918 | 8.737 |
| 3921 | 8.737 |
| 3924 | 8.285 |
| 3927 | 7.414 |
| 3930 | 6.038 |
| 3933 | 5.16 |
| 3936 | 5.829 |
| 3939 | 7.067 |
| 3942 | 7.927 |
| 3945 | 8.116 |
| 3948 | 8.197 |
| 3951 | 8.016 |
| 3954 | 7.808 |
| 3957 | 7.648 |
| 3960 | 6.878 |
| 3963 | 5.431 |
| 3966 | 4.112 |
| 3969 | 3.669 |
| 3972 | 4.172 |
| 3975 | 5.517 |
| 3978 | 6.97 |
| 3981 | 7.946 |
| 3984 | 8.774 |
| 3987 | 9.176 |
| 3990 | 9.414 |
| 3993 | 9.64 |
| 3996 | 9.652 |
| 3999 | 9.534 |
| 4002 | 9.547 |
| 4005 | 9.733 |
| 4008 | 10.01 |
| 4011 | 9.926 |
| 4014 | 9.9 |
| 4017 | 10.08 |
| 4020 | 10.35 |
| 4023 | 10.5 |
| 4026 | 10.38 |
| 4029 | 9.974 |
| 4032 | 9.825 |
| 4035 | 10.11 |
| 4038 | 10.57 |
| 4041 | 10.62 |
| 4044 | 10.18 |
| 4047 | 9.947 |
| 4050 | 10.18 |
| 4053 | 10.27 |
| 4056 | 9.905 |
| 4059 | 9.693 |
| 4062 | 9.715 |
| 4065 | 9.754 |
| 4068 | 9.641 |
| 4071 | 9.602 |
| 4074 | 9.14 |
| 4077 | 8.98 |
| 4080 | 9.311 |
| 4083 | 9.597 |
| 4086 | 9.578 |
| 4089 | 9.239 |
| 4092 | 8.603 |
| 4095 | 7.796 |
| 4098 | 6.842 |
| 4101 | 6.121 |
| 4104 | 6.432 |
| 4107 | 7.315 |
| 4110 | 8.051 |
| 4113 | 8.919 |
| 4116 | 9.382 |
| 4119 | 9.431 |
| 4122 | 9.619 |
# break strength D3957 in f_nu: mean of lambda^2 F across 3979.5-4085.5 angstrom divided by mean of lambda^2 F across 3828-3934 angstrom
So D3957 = 1.5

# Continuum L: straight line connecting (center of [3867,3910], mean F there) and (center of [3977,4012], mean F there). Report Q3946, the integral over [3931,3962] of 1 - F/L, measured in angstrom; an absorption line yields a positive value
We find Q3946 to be 3.7 angstrom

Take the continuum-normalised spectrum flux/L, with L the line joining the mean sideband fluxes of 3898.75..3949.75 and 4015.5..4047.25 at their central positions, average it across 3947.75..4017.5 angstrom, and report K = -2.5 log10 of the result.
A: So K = 0.151 mag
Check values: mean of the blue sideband 7.71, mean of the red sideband 10.2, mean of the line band 7.96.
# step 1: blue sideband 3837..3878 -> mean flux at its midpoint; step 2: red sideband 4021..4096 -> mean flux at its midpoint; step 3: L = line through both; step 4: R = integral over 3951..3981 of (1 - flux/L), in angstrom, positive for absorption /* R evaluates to 9.0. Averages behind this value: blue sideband 7.24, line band 6.02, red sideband 9.74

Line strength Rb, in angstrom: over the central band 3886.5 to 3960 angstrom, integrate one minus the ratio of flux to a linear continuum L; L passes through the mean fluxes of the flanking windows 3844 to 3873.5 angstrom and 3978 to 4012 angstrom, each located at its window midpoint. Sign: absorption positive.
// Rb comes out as 9.1 angstrom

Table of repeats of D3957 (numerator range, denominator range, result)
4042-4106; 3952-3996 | 1.35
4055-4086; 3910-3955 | 1.33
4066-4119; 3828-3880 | 1.42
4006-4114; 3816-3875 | 1.54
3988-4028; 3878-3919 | 1.46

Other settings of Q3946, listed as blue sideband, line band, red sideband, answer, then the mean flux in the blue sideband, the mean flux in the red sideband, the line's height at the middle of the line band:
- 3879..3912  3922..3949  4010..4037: 2.6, 6.85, 10.1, 7.88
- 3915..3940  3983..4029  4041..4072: -4.7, 7.25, 9.93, 8.88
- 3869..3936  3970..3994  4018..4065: 3.5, 7.15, 10.1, 8.86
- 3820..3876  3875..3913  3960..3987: -2.5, 6.72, 6.07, 6.48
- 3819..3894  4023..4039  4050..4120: -3.6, 6.52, 8.86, 8.31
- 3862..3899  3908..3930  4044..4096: -2.9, 6.75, 9.5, 7.31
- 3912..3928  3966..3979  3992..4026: 6.2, 8.43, 9.92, 9.31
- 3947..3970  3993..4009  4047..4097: -4.4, 6.49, 9.43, 7.59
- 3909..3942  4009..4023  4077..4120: -3.8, 7.53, 8.34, 7.95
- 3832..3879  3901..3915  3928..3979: -3.6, 6.93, 6.39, 6.64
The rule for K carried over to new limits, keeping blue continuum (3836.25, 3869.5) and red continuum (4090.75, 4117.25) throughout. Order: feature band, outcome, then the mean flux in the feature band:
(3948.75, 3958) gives -0.07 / 7.86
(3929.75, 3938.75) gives 0.25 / 5.82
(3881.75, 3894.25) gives 0.29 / 5.55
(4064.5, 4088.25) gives -0.23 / 9.43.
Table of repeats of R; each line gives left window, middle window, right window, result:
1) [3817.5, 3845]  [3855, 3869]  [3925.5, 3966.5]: -4.87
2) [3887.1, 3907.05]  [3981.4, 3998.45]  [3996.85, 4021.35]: 0.19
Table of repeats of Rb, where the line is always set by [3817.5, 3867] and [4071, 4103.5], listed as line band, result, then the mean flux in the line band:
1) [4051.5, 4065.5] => -2.7 angstrom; 9.88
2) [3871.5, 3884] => 0.4 angstrom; 6.66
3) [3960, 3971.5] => 4.3 angstrom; 4.71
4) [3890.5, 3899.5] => 0.6 angstrom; 6.55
